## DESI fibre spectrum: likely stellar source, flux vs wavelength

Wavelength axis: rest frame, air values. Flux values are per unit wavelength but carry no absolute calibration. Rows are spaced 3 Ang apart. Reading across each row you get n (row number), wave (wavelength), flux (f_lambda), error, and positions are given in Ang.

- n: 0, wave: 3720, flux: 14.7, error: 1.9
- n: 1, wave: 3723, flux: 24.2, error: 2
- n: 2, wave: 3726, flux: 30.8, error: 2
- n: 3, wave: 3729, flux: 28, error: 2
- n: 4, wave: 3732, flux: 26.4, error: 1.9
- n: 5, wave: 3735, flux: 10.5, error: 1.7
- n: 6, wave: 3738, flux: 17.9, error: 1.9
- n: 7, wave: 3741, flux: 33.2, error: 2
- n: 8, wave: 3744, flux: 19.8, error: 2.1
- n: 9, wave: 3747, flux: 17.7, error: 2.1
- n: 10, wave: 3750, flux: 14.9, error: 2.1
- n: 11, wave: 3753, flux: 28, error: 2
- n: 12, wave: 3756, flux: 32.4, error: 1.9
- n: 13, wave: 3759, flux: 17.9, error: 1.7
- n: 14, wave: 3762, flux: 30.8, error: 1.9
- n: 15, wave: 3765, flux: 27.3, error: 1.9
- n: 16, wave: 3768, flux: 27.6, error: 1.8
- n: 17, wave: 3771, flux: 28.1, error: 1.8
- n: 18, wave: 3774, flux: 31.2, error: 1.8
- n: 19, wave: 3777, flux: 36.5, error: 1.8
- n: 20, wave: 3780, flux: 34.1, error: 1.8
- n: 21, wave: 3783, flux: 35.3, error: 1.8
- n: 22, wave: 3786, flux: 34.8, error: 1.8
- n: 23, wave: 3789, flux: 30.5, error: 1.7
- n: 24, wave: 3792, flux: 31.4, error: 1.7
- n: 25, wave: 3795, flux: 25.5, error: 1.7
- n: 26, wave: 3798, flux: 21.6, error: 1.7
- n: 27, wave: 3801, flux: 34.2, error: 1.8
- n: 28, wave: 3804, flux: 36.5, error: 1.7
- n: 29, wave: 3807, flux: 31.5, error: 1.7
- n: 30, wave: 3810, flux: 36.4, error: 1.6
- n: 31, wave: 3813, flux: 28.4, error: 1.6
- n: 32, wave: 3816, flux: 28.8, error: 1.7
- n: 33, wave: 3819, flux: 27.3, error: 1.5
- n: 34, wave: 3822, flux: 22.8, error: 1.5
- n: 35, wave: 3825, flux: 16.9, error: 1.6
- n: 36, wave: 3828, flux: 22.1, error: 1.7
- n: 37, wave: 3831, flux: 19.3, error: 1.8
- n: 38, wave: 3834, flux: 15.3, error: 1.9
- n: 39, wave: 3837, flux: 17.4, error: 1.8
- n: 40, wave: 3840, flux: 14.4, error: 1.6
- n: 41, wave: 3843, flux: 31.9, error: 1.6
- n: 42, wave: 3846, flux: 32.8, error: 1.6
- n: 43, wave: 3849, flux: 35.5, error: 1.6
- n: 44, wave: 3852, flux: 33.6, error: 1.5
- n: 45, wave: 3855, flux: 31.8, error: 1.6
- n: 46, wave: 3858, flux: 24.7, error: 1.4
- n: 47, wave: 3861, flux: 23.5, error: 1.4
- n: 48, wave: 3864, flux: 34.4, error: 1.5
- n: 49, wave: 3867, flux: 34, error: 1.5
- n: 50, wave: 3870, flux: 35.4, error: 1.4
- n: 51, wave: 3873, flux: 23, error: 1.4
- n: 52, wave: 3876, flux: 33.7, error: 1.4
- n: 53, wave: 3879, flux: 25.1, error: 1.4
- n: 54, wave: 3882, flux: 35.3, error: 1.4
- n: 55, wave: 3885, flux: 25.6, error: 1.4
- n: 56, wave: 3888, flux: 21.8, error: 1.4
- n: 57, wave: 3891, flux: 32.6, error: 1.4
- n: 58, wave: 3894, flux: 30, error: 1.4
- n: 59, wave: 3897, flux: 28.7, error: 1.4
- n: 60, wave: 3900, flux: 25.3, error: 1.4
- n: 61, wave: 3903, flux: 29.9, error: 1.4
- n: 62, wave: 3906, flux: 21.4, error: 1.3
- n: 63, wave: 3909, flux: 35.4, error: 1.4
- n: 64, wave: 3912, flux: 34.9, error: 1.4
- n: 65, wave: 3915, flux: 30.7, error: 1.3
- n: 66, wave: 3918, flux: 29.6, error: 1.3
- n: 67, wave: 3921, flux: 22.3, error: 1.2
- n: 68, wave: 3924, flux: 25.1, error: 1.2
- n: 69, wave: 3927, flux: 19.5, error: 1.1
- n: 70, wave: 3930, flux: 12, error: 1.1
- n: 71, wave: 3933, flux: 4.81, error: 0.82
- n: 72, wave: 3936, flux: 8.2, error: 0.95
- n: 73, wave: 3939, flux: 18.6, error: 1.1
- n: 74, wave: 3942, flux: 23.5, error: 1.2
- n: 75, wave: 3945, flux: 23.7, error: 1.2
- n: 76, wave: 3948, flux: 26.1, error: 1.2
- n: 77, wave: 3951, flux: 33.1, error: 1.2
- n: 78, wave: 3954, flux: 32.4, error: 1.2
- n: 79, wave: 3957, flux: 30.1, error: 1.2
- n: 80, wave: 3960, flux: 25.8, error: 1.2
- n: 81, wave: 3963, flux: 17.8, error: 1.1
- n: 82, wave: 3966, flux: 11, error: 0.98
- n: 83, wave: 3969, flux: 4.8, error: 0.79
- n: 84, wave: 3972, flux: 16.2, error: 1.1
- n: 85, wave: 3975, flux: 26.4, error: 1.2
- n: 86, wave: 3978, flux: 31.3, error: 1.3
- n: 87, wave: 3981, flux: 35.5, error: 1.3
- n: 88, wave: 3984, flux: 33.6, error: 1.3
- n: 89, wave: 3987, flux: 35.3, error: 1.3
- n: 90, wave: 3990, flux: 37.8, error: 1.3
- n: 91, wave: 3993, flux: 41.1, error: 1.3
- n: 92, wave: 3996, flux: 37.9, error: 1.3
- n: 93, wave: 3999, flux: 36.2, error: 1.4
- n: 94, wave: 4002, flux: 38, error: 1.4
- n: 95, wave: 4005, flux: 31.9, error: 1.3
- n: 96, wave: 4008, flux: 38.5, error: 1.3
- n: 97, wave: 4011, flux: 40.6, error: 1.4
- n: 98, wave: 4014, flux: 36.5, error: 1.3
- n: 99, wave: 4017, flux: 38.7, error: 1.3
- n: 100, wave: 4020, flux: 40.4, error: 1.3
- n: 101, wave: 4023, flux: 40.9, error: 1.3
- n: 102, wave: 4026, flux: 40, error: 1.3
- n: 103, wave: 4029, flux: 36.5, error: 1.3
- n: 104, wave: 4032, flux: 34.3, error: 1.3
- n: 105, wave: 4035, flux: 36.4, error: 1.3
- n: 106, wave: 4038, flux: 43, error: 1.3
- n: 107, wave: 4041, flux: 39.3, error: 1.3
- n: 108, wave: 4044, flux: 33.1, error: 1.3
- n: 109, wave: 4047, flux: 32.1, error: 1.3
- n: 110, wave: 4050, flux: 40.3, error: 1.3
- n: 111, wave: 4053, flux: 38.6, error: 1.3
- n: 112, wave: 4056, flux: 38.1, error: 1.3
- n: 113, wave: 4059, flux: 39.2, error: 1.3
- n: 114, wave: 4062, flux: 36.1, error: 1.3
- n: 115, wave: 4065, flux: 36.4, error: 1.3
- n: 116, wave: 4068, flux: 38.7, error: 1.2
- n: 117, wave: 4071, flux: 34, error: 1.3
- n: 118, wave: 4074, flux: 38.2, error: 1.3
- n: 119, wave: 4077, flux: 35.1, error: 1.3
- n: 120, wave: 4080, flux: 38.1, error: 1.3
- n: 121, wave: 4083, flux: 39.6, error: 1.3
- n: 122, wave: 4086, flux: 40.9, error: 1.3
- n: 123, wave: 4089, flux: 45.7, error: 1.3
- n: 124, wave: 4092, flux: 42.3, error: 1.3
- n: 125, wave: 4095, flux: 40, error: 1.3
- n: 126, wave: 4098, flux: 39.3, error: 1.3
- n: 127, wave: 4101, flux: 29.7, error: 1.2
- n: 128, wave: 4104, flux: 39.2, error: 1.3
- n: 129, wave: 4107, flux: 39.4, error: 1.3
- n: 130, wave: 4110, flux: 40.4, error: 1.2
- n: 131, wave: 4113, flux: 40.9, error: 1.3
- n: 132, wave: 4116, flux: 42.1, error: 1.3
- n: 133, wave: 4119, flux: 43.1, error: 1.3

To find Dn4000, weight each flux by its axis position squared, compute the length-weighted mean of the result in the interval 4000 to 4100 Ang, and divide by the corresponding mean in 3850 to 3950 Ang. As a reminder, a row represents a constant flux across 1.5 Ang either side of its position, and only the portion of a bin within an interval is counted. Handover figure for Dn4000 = 1.57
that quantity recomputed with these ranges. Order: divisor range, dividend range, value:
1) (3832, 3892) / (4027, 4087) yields 1.47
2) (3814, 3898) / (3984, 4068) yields 1.51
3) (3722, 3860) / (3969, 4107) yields 1.54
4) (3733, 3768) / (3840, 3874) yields 1.39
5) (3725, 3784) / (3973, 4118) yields 1.66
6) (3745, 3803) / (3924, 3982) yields 0.81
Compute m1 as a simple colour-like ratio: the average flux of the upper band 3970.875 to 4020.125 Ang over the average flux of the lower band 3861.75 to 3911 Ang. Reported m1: 1.19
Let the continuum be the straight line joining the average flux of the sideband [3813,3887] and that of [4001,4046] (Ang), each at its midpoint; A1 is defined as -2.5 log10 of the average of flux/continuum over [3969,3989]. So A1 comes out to 0.24 mag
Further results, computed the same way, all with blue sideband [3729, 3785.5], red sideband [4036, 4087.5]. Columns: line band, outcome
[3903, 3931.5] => 0.238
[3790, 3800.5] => 0.023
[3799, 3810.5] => -0.206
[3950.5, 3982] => 0.401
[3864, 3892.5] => 0.033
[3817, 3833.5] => 0.317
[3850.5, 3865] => 0.022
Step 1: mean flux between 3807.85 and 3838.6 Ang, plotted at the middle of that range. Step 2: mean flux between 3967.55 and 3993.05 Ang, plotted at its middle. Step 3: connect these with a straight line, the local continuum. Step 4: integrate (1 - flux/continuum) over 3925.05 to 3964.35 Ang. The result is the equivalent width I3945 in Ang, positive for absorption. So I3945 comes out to 8.9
